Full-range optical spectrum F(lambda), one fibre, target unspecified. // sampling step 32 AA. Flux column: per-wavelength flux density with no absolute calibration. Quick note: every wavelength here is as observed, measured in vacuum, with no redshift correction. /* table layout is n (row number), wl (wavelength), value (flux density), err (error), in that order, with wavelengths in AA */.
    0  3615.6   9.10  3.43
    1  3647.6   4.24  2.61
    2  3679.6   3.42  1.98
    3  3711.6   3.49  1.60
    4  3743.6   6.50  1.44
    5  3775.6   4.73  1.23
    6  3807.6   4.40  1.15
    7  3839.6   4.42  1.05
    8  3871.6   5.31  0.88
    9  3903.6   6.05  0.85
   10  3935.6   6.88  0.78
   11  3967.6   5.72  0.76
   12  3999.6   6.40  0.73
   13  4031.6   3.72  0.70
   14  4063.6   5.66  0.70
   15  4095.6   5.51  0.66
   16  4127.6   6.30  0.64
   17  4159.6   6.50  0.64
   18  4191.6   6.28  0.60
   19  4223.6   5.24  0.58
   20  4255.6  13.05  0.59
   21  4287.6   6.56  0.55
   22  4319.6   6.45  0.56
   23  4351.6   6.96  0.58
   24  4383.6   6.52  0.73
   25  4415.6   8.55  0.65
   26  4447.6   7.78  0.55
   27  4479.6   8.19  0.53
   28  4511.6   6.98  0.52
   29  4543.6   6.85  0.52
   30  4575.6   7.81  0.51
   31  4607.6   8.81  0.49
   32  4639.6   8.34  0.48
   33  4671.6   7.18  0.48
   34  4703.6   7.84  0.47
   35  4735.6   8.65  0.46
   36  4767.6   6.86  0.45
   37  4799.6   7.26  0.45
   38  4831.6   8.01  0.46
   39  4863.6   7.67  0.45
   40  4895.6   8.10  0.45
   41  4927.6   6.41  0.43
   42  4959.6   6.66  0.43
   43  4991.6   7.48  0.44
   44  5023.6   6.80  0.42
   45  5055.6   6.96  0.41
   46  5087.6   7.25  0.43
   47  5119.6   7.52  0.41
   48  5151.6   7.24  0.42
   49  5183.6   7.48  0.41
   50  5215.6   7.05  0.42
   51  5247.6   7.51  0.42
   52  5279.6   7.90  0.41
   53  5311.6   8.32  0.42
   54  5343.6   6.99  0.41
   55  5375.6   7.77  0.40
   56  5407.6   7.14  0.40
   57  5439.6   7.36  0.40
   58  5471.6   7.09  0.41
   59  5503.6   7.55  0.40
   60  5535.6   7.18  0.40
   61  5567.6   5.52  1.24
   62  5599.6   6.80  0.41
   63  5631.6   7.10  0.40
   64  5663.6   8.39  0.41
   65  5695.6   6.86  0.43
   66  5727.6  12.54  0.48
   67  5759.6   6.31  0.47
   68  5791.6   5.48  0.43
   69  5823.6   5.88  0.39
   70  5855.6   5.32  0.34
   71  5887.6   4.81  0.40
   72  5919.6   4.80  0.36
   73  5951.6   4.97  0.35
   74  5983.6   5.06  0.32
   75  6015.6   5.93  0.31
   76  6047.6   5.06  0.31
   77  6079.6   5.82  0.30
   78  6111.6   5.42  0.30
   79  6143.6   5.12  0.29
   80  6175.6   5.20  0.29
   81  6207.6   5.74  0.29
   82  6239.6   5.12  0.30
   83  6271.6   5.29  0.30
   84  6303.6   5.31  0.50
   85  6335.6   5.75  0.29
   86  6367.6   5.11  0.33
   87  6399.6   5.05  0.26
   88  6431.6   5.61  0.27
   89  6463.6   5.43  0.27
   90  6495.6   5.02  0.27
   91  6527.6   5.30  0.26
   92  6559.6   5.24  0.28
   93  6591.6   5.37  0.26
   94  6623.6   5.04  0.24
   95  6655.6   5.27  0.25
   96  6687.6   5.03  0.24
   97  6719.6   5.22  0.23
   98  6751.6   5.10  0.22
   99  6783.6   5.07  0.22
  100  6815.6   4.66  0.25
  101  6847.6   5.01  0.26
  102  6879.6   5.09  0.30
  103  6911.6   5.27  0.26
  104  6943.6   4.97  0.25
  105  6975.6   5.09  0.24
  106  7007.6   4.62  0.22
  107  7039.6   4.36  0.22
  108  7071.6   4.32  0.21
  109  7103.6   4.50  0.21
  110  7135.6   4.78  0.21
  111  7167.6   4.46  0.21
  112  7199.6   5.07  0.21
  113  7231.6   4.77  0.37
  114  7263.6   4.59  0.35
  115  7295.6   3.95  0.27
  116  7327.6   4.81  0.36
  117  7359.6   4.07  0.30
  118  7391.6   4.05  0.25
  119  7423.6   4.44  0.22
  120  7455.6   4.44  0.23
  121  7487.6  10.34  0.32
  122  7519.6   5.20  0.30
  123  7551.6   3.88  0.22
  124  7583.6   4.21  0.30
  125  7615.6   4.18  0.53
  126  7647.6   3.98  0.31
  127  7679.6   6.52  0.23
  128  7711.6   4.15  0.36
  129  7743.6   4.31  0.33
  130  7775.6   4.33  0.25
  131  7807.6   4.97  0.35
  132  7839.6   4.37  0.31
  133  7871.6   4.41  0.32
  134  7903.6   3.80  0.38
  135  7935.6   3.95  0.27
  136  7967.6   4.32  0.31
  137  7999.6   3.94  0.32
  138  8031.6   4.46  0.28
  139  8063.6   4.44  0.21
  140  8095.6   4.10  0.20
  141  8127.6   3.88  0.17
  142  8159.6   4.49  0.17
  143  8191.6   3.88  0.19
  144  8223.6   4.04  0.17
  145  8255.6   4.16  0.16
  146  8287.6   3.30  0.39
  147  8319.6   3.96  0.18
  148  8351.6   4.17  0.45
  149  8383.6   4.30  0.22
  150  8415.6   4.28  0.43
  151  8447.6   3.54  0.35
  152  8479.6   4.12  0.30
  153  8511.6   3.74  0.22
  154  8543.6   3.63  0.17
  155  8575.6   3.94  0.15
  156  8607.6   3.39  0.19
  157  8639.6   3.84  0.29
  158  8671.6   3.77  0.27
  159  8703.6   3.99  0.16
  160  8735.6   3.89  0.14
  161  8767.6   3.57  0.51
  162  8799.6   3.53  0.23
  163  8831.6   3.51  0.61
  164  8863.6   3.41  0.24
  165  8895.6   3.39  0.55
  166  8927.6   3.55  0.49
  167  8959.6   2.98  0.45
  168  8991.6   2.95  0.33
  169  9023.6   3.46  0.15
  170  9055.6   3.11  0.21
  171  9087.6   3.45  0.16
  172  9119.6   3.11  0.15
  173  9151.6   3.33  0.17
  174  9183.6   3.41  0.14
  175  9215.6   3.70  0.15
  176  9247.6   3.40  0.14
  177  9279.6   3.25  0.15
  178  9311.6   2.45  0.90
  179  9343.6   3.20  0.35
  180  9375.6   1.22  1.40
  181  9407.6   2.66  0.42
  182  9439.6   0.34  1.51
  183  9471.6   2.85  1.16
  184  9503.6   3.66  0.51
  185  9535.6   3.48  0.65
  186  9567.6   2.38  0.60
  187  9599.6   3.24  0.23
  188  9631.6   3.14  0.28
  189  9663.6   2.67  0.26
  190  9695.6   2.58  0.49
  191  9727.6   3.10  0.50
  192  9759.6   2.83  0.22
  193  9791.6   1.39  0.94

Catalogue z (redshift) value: 0.141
